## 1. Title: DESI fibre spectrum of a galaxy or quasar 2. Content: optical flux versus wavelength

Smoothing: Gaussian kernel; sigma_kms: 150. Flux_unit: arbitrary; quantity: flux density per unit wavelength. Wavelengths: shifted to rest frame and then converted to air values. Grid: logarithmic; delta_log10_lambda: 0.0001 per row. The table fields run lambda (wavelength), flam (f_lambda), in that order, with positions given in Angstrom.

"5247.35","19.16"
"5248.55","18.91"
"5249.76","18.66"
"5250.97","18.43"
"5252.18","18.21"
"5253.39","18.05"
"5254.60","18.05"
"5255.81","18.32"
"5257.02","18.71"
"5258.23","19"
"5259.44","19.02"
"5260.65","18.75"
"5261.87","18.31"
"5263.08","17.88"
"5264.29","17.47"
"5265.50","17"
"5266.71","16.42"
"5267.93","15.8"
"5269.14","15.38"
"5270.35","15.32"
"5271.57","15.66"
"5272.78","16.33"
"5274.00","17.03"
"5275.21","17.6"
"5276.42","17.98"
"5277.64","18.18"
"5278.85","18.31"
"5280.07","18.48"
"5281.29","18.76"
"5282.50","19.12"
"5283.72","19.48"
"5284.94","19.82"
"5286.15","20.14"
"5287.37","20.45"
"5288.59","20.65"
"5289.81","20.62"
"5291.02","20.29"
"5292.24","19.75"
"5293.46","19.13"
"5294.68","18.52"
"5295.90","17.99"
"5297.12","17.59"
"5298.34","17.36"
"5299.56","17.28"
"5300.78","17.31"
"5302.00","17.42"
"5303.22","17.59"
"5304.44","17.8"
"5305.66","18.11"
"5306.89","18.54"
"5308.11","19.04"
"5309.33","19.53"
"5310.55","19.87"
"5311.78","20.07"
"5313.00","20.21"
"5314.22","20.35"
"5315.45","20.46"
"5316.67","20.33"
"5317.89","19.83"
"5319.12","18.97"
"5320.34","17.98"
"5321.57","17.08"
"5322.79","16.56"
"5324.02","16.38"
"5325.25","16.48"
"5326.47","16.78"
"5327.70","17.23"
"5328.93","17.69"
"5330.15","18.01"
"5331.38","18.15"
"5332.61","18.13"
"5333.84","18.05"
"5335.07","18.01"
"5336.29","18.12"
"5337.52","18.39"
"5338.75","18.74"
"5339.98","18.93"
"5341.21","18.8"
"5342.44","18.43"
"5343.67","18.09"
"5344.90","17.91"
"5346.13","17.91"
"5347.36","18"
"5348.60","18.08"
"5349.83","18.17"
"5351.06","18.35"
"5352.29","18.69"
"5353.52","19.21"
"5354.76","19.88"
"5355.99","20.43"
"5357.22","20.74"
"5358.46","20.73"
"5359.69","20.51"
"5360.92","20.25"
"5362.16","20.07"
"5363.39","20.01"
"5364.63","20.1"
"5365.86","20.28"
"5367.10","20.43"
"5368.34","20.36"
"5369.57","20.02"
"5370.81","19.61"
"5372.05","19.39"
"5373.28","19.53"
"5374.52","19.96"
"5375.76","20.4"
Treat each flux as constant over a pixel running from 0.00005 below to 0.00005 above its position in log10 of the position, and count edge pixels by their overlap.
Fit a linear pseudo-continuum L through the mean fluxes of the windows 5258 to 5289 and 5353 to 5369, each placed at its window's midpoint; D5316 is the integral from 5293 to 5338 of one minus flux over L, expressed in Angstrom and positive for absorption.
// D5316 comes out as 1.8 Angstrom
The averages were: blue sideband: 18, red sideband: 20.2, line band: 18.3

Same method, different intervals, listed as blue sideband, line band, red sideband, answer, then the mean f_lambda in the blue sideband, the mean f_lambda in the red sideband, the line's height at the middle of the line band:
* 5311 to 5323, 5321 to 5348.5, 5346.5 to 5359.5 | 2.1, 19.3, 19.2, 19.3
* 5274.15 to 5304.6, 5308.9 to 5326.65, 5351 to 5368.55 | 0.4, 18.7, 20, 19.2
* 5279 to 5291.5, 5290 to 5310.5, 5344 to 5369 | 1.3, 19.7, 19.5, 19.7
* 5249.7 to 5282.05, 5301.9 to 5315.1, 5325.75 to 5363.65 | -0.6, 17.7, 18.7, 18.2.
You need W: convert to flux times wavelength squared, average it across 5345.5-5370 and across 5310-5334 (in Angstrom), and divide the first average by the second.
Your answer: 1.08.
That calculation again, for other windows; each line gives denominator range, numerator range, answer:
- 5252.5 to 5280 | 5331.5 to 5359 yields 1.10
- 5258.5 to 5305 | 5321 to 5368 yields 1.05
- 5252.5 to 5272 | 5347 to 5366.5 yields 1.16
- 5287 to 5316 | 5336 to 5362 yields 1.02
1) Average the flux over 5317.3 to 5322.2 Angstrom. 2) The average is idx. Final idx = 18.5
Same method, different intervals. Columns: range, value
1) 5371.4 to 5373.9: 19.5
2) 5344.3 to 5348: 17.9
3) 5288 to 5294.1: 20.1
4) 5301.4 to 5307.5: 17.9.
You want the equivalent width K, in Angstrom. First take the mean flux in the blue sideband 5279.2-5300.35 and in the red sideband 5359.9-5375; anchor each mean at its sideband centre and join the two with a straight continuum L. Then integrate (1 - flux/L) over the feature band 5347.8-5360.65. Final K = 0.2 Angstrom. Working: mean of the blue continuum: 19.1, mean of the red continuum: 20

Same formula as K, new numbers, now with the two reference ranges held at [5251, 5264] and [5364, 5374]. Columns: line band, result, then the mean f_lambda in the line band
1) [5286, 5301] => -0.1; 19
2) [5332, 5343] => 0.6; 18.4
